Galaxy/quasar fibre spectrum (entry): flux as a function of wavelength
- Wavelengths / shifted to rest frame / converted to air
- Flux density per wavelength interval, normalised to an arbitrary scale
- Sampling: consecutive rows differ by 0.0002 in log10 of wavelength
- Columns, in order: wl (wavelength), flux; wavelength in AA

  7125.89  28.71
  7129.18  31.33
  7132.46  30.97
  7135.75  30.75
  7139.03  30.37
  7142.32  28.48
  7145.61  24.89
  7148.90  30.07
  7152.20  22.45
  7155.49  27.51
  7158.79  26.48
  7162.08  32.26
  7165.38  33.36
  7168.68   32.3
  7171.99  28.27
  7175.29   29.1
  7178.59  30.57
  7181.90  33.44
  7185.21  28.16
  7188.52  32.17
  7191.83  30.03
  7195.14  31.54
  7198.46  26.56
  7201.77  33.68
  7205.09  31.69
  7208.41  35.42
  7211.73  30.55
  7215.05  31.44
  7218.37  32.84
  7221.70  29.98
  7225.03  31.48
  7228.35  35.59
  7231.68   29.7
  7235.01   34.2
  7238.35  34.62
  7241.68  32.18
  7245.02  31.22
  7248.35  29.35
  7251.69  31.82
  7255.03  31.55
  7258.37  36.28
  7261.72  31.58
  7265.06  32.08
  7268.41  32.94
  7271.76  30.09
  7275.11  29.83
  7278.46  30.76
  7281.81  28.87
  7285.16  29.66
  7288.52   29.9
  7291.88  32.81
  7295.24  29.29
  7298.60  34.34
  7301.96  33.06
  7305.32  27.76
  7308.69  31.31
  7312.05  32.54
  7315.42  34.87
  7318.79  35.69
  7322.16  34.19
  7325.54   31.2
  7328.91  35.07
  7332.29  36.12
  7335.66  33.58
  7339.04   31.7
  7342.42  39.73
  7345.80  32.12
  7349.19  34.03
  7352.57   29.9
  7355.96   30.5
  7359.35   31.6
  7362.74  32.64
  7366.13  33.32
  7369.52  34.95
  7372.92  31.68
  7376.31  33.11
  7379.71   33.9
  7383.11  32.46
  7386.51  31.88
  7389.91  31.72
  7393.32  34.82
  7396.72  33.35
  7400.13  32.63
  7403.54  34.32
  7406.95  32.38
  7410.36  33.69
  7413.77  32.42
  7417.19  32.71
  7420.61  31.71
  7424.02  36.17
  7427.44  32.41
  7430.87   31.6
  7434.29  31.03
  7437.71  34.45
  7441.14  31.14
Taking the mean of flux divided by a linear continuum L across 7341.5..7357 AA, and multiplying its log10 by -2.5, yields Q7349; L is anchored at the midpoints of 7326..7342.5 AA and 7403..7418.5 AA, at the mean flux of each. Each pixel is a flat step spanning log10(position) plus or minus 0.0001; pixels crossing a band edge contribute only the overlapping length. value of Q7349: 0.04 mag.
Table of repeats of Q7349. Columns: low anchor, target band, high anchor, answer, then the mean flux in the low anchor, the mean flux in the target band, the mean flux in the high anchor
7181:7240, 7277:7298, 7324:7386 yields 0.07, 31.8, 30.4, 33.2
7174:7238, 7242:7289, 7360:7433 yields 0.03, 31.6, 31.2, 33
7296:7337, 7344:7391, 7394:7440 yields 0.02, 33.2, 32.4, 33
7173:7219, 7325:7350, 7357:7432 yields -0.06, 31.2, 34.3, 33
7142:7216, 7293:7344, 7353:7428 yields -0.05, 30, 33.3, 32.9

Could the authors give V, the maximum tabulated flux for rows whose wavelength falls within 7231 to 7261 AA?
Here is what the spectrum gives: 36.28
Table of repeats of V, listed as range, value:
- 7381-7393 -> 32.46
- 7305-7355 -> 39.73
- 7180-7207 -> 33.68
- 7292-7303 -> 34.34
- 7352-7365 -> 32.64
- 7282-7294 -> 32.81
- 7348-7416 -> 34.95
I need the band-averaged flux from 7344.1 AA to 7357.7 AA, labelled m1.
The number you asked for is 31.6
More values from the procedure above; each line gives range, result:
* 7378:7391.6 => 32.5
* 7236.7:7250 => 31.9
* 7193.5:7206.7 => 30.9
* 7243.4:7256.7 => 31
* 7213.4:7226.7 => 31.4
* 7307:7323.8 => 33.7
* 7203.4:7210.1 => 33.5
